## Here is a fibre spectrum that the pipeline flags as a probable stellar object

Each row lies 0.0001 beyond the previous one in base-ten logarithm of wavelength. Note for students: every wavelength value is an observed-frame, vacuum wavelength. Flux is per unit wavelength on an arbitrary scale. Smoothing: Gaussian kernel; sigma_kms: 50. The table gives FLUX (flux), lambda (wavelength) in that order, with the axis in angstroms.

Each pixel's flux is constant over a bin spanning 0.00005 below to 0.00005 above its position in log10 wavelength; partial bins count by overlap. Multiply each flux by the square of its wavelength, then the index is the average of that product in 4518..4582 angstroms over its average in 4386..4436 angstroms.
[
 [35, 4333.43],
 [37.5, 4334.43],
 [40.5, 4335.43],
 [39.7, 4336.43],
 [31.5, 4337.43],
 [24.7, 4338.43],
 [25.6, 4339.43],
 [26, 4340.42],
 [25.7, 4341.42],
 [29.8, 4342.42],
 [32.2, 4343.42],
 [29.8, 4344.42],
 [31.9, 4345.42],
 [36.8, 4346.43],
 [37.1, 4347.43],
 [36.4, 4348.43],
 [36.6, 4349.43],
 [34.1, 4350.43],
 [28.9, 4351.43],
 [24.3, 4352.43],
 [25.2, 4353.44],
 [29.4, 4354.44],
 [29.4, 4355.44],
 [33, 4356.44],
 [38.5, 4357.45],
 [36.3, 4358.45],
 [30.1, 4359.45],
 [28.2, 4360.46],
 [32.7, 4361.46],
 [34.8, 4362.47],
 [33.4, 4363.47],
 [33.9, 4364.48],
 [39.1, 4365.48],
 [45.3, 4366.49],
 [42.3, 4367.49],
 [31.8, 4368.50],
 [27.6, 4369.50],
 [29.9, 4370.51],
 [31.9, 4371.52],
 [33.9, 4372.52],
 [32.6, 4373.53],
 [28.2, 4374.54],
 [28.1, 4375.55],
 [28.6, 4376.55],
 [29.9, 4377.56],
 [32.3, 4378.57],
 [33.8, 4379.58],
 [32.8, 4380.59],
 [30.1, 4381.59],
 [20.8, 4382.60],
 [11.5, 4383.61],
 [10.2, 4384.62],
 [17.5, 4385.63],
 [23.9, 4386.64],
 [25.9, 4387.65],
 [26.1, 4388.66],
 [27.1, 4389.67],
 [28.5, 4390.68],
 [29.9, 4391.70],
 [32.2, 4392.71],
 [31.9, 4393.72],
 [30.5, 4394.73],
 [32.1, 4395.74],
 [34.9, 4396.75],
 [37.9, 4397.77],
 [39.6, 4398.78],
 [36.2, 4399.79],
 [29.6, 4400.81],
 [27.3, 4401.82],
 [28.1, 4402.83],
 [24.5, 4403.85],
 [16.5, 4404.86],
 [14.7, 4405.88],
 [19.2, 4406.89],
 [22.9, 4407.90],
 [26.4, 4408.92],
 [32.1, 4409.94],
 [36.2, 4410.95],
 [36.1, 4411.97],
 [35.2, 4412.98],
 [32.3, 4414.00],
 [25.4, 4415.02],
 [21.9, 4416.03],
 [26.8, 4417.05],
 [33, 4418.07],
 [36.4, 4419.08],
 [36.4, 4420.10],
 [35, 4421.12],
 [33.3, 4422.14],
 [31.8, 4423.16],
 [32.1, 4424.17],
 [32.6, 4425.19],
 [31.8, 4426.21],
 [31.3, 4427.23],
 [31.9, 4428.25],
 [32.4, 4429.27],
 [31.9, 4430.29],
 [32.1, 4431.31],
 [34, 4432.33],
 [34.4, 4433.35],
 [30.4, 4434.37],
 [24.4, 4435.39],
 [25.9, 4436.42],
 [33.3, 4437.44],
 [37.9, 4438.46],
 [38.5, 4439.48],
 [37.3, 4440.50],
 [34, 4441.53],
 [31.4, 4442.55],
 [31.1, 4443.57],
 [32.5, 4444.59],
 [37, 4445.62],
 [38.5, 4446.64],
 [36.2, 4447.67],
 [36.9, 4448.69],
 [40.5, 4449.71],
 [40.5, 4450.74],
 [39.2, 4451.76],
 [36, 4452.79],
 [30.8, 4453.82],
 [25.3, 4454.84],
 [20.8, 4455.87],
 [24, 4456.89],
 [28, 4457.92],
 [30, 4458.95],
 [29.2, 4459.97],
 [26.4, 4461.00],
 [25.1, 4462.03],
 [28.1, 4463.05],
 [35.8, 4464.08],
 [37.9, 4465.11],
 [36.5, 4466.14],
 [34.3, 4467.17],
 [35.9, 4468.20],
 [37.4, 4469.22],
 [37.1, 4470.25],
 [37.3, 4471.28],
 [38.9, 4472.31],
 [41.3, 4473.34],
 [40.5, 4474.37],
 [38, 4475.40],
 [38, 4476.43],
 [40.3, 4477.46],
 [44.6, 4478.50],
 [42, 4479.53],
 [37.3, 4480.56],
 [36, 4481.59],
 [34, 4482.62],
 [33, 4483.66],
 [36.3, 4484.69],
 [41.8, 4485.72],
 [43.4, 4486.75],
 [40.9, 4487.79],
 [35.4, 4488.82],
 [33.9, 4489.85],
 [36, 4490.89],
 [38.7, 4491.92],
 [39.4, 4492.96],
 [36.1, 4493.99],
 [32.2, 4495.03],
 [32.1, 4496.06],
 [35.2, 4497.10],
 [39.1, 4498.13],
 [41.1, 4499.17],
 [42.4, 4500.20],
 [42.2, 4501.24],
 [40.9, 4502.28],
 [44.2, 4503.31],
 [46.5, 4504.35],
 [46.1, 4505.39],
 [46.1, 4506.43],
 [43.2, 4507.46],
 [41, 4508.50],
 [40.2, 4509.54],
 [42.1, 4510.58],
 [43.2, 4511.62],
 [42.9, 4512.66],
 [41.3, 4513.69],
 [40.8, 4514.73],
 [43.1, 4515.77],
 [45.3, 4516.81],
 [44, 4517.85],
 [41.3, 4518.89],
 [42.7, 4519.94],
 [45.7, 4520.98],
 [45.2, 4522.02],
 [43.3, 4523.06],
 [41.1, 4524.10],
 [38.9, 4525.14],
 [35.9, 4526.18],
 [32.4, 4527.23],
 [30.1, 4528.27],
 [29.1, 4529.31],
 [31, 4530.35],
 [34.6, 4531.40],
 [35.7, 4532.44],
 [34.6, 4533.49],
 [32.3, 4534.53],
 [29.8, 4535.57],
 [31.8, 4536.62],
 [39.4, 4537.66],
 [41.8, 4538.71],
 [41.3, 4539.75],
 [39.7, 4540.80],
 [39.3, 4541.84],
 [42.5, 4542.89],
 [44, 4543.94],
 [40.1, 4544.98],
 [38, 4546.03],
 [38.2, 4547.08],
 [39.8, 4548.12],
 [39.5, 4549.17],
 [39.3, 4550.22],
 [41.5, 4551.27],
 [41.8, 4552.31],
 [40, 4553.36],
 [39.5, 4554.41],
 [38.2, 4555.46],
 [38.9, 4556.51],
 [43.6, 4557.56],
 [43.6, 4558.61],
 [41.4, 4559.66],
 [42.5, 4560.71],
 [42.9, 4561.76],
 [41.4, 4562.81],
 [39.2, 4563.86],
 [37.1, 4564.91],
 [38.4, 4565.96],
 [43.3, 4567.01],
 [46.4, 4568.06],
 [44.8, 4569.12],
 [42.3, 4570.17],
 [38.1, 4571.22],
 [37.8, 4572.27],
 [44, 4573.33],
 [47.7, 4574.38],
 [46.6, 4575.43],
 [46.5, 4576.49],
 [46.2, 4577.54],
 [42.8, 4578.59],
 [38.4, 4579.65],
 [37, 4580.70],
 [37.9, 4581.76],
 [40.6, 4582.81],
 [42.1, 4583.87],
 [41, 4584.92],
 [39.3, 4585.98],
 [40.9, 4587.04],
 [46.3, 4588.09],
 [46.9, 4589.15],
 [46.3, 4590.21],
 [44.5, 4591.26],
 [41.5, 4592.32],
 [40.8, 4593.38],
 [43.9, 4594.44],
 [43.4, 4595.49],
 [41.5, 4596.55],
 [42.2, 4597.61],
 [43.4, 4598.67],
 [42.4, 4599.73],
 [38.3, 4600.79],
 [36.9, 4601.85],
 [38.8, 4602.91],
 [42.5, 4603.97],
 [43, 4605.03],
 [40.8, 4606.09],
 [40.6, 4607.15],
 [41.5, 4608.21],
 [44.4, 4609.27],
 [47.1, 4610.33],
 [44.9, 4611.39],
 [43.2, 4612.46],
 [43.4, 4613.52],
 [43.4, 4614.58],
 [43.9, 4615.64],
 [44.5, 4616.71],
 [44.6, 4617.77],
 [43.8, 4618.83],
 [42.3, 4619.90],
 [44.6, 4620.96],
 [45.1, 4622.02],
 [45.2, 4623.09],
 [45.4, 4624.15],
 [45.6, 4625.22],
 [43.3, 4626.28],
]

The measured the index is 1.41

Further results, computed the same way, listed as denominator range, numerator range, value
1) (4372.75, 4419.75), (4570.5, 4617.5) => 1.64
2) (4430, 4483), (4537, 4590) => 1.26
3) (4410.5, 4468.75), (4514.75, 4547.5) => 1.23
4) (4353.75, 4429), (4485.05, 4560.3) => 1.39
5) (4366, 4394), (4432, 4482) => 1.24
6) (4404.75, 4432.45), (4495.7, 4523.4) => 1.46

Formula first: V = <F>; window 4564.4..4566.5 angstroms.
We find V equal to 37.8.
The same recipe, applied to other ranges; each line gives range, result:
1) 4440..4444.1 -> 33.4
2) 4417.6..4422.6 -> 34.9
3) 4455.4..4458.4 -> 24.3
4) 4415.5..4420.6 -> 30.9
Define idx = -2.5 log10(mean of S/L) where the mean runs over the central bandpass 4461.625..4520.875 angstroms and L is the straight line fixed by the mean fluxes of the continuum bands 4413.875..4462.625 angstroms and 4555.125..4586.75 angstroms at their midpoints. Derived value -0.095 mag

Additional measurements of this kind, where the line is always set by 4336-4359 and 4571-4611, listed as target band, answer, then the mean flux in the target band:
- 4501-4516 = -0.12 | 42.9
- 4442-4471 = 0.10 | 33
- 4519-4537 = 0.09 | 36.3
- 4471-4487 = -0.05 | 38.9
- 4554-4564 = -0.01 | 41.2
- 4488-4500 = 0.04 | 36.6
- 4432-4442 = 0.08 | 33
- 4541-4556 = 0.01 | 40.1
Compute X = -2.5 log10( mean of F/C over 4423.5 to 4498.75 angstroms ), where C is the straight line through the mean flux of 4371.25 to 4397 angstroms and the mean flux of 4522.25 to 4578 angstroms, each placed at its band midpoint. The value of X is -0.04 mag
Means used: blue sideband 27.8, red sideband 39.6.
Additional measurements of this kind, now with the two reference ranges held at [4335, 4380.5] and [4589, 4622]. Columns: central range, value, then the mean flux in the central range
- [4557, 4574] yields -0.01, 41.7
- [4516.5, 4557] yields 0.04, 38.6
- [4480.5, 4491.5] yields 0.02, 37.1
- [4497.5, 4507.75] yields -0.12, 43.1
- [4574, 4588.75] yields -0.01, 42.4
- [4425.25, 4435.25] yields 0.11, 32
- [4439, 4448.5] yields 0.02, 35.2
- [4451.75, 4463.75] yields 0.28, 28.2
